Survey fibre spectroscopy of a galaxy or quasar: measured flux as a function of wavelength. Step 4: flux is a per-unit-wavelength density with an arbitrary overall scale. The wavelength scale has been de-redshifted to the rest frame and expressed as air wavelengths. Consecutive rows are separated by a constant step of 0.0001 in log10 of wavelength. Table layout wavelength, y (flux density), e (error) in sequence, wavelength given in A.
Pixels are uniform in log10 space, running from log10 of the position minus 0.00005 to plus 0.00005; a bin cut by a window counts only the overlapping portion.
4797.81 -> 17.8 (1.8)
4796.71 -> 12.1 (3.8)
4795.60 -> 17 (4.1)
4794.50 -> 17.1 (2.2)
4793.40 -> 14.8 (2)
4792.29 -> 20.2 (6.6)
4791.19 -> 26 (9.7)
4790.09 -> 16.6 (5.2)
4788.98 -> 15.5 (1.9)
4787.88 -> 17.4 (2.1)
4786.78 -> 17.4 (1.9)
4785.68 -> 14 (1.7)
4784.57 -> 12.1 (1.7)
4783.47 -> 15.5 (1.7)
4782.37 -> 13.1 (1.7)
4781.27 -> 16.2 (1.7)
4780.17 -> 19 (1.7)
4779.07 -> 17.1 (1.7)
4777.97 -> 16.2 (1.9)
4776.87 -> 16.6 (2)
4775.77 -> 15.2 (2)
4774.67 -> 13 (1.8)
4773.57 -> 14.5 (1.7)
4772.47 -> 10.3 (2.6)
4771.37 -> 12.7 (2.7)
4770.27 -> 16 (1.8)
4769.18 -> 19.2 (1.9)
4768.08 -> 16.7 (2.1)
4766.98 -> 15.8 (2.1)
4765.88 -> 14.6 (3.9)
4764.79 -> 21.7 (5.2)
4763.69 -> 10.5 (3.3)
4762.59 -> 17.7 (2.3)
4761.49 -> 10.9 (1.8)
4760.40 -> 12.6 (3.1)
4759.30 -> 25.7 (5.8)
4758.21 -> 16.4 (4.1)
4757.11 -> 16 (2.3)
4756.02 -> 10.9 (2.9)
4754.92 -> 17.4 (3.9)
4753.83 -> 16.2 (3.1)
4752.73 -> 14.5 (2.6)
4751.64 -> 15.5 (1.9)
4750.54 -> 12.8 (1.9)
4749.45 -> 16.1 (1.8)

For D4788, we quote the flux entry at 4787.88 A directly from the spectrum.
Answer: 17.4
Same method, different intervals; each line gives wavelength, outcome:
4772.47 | 10.3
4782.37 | 13.1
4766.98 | 15.8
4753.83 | 16.2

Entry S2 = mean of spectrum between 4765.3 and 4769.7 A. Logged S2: 16.6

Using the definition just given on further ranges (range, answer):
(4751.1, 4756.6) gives 14.9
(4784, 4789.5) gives 15.3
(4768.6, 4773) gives 14.6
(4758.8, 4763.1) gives 16.6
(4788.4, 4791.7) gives 19.3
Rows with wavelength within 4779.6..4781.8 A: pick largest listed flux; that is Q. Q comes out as 19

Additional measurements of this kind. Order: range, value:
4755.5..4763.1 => 25.7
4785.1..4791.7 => 26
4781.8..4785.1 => 15.5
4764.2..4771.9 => 21.7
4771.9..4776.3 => 15.2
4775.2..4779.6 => 17.1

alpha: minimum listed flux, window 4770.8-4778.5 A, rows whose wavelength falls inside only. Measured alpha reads 10.3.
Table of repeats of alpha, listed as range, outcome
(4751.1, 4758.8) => 10.9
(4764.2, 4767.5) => 14.6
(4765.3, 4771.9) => 12.7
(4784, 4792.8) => 12.1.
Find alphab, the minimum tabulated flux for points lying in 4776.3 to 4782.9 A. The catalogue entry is 13.1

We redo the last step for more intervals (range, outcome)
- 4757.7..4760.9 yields 12.6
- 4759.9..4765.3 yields 10.5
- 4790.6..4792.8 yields 20.2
